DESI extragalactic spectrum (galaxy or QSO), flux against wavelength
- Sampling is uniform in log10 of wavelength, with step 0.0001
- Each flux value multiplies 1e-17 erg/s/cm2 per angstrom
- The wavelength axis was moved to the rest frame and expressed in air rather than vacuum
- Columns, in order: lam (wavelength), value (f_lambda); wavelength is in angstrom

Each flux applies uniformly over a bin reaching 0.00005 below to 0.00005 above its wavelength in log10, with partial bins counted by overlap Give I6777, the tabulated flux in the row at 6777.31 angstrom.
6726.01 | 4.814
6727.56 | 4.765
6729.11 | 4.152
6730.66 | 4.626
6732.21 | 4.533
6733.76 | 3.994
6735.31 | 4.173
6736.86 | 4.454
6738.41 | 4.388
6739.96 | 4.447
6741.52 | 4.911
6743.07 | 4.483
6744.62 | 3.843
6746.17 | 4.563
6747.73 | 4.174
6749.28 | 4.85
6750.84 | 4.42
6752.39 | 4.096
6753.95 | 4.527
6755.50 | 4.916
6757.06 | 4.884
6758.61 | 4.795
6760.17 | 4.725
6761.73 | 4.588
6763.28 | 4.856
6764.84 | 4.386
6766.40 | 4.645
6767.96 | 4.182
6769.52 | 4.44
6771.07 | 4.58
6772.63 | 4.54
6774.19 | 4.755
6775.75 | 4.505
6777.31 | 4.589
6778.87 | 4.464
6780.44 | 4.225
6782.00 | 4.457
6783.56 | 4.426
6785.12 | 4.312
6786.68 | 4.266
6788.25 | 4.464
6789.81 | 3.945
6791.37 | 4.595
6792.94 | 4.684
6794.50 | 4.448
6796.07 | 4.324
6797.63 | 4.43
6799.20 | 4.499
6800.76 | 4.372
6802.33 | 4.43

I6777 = 4.589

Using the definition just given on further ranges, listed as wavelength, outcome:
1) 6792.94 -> 4.684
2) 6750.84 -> 4.42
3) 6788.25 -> 4.464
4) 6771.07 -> 4.58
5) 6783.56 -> 4.426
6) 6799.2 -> 4.499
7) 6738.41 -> 4.388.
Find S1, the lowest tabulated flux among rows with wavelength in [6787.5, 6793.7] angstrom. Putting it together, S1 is 3.945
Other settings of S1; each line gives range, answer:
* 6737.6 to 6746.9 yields 3.843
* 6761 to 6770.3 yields 4.182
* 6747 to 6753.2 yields 4.096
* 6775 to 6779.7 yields 4.464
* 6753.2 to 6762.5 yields 4.527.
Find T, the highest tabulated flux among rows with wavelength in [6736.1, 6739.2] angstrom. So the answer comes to 4.454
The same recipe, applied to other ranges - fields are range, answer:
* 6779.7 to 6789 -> 4.464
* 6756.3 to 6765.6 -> 4.884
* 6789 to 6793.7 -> 4.684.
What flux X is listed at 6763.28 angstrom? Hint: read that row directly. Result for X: 4.856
